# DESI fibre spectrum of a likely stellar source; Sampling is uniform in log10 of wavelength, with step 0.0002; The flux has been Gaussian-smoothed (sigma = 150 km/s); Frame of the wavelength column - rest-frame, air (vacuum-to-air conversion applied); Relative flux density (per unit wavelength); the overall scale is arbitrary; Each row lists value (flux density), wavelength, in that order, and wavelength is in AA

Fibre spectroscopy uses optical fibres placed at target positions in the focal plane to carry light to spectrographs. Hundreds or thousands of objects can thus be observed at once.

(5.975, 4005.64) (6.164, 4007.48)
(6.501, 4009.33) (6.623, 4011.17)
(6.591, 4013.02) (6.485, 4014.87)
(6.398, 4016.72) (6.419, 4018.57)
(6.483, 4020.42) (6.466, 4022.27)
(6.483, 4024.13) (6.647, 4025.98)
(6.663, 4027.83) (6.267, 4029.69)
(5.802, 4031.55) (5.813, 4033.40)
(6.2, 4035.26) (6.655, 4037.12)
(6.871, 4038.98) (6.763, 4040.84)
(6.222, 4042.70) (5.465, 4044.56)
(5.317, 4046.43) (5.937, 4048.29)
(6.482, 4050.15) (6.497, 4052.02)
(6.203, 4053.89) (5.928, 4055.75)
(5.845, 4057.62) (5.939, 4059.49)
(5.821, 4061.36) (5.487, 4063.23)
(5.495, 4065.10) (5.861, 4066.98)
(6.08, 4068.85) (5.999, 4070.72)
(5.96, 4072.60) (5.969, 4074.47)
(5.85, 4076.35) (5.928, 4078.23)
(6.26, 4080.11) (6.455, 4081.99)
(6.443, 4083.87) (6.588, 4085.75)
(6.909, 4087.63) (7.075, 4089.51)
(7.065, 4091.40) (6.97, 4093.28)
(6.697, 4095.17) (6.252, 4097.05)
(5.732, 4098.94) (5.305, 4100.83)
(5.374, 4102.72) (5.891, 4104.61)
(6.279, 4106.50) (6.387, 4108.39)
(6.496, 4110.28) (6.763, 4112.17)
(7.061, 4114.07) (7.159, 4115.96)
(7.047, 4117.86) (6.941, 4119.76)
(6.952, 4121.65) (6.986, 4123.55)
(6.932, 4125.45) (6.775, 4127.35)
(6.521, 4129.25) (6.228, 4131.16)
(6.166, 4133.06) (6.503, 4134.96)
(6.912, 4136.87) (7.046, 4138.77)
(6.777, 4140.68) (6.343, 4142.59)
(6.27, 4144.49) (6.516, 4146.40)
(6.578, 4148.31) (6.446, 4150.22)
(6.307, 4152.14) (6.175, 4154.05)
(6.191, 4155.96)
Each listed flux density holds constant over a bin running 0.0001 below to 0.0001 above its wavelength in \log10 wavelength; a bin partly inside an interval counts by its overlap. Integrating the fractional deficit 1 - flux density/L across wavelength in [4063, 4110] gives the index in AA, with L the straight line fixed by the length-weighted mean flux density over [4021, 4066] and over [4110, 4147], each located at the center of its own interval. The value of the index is 1.8 AA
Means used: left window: 6.14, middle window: 6.19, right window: 6.73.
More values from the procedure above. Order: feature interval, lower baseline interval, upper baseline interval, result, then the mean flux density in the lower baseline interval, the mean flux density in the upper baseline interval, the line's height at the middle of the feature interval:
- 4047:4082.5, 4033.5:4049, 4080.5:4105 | 1.5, 6.16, 6.37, 6.26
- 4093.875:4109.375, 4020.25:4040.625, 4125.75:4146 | 1.2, 6.4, 6.57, 6.51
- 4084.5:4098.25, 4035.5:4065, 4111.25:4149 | -0.8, 6.08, 6.72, 6.41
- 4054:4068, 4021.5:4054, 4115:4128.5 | 1.4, 6.26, 6.97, 6.46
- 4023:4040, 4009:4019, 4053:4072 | -0.3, 6.51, 5.87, 6.28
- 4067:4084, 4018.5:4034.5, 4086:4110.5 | 0.7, 6.33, 6.34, 6.34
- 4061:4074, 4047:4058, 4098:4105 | 0.3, 6.14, 5.55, 5.96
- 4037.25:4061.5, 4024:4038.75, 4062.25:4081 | 0.0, 6.33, 5.89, 6.13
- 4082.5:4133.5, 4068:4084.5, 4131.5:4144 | -1.6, 6.1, 6.6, 6.36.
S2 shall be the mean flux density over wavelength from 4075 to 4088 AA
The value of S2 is 6.31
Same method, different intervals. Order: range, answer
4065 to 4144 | 6.45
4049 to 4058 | 6.21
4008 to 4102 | 6.24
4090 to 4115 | 6.34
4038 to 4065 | 6.04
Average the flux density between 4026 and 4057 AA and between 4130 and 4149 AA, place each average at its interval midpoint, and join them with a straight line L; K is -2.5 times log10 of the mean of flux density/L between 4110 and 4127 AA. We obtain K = -0.08 mag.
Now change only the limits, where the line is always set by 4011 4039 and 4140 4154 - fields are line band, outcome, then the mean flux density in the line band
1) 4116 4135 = -0.05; 6.74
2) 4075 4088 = 0.02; 6.31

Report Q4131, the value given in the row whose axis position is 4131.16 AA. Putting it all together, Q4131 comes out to 6.228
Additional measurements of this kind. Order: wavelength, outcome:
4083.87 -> 6.443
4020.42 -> 6.483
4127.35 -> 6.775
